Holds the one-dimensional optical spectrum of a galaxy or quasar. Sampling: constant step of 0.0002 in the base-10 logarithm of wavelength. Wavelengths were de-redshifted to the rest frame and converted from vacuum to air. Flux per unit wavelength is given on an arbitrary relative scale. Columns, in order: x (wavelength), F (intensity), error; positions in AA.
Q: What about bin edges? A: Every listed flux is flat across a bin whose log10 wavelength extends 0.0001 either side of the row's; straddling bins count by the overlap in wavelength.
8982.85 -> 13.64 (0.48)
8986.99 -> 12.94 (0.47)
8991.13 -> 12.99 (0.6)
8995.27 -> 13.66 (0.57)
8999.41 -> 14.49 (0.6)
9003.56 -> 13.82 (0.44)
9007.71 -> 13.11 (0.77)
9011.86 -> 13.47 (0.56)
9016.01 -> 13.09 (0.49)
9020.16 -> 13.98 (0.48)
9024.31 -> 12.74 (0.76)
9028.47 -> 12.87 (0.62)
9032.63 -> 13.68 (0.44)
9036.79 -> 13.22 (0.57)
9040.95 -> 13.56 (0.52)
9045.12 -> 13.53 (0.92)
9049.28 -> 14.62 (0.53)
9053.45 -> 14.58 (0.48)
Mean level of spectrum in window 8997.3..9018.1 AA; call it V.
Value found 13.6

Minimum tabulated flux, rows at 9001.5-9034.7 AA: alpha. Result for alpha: 12.74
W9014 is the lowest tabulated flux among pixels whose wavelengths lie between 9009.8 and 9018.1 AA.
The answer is 13.09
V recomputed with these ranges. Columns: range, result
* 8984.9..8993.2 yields 13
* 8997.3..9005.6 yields 14.2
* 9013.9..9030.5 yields 13.2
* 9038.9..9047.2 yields 13.5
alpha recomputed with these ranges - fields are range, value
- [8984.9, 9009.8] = 12.94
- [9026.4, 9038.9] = 12.87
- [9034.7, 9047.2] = 13.22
